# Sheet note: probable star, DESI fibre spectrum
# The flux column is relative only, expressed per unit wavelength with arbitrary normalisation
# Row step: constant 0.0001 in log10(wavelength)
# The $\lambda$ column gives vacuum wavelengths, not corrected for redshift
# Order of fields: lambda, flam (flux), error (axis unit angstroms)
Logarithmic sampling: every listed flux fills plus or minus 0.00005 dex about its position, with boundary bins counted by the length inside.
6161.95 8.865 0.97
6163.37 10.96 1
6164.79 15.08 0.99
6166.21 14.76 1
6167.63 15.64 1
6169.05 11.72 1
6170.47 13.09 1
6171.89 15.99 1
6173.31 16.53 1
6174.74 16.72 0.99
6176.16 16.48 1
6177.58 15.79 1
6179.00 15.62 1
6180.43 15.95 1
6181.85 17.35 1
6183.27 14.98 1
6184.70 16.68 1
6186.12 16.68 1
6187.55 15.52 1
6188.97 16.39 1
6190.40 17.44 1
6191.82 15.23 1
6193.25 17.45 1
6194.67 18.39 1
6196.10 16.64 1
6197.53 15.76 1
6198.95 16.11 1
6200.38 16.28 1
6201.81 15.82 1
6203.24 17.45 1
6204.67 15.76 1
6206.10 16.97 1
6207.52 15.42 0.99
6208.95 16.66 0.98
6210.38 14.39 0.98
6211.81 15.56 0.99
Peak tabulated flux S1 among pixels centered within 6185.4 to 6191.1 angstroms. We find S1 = 17.44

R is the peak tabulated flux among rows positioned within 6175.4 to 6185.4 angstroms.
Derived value 17.35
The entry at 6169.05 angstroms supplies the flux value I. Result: 11.72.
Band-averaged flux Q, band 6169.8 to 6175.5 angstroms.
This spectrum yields 15.6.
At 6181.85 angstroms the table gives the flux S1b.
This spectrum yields 17.35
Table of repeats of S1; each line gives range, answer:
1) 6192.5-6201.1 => 18.39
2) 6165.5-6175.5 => 16.72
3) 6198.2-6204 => 17.45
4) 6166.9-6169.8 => 15.64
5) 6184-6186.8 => 16.68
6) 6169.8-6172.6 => 15.99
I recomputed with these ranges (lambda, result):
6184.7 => 16.68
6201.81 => 15.82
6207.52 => 15.42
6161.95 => 8.865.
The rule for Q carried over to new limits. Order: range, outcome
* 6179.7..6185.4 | 16.2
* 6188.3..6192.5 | 16.4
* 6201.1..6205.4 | 16.3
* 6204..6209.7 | 16.2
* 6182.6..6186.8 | 16.1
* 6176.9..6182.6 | 16.2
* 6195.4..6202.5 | 16.1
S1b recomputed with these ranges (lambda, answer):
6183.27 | 14.98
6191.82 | 15.23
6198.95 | 16.11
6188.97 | 16.39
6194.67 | 18.39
